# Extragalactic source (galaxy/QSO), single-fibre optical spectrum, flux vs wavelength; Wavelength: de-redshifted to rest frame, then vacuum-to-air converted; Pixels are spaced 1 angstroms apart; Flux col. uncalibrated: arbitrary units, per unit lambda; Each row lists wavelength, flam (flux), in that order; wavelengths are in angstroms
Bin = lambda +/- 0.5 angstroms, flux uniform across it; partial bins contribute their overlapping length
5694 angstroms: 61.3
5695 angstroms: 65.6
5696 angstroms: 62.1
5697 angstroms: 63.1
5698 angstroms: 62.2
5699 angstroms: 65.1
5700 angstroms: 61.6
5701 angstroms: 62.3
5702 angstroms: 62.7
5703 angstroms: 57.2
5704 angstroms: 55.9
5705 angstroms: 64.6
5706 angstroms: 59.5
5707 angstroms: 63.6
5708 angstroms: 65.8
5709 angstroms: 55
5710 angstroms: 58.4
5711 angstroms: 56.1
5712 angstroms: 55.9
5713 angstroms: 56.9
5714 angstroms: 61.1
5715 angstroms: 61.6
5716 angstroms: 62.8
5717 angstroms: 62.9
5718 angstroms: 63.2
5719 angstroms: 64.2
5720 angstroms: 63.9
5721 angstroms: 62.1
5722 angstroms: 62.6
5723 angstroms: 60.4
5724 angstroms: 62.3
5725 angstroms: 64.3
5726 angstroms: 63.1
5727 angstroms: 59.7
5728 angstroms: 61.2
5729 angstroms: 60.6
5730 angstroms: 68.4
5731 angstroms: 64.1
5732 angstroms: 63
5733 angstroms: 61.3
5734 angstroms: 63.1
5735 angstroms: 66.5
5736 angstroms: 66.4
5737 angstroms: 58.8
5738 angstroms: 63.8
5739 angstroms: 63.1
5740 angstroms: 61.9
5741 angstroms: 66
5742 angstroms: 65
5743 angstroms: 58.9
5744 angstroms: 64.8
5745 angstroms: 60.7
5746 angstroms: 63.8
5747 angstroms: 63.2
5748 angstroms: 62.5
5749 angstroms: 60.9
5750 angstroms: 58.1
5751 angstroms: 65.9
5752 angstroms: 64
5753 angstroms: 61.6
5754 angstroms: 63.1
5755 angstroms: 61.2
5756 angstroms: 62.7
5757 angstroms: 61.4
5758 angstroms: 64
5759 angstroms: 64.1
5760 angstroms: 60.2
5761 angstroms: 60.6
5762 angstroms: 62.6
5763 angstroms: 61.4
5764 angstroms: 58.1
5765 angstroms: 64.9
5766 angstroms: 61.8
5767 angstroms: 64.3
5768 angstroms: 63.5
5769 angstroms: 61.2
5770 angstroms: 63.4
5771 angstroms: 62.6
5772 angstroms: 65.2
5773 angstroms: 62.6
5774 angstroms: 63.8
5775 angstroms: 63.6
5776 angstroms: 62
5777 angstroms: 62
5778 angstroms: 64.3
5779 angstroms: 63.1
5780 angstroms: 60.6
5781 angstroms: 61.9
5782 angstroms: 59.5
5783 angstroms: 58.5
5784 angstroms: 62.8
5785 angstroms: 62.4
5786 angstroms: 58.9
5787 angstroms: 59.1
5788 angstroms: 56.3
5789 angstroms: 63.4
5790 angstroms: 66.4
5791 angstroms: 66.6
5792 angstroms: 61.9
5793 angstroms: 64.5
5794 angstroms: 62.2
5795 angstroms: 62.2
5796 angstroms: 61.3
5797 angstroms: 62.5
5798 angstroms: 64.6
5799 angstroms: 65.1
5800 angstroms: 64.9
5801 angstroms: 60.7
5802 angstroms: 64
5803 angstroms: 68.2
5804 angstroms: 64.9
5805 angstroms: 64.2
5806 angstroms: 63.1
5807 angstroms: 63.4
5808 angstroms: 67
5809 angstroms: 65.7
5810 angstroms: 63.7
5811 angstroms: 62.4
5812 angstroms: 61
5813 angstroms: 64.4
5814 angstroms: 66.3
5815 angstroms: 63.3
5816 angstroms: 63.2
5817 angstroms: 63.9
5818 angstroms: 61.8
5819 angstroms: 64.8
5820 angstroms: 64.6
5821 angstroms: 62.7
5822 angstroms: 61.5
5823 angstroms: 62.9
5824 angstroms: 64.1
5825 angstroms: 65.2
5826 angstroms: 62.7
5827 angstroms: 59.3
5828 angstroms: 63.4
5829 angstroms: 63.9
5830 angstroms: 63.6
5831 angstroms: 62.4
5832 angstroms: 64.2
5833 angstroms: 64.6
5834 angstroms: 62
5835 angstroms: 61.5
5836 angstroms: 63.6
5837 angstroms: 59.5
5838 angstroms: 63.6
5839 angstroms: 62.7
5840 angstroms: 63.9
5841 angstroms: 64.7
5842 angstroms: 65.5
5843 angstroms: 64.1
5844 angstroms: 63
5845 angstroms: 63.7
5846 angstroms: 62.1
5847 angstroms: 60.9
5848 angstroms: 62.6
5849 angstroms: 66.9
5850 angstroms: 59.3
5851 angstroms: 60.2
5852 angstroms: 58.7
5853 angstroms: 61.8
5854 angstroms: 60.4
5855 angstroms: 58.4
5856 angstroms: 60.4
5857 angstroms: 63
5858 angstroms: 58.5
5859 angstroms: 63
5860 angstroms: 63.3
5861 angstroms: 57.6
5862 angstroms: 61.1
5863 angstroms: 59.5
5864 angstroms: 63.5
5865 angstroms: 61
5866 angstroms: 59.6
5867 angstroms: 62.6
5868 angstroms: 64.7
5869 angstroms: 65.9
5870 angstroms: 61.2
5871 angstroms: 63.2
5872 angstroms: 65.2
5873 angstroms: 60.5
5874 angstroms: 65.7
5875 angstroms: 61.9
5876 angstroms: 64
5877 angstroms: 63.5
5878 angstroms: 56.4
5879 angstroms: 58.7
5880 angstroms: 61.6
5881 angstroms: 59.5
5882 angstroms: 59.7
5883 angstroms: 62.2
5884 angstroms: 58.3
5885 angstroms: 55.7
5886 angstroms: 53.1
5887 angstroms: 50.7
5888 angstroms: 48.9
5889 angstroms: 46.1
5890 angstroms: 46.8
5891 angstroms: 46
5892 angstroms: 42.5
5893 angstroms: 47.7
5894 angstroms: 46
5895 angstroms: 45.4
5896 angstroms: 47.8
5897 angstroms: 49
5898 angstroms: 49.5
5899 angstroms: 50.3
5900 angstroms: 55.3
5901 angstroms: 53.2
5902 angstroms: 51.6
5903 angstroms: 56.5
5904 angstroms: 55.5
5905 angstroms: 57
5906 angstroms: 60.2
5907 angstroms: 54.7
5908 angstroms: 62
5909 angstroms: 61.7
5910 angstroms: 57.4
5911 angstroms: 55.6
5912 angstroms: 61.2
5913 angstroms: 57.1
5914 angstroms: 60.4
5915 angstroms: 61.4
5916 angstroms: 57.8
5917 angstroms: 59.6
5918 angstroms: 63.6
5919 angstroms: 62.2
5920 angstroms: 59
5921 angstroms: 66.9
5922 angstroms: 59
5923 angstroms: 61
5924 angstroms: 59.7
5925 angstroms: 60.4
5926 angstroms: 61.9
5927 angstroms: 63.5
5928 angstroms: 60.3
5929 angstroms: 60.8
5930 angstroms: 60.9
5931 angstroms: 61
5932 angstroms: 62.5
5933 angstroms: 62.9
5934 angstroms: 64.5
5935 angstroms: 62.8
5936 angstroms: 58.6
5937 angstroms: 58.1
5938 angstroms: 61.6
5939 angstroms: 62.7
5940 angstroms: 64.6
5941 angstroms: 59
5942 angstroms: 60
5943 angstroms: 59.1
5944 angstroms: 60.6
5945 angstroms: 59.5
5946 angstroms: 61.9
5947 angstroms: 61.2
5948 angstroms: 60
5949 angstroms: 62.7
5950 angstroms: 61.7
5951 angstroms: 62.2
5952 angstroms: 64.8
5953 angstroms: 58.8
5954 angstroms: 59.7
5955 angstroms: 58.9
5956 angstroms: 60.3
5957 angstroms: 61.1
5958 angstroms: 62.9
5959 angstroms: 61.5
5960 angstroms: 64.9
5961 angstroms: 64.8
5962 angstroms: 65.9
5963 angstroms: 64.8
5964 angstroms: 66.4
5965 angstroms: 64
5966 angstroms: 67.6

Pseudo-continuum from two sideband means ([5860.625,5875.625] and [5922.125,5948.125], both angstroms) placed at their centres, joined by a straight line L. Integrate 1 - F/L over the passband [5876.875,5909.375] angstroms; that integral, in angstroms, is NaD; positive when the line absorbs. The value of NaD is 4.3 angstroms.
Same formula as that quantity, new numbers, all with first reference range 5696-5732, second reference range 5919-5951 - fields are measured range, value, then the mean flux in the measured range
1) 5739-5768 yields -0.43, 62.4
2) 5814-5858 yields -0.90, 62.7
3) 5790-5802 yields -0.39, 63.5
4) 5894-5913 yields 2.11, 54.5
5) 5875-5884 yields 0.10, 60.6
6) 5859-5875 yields -0.25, 62.3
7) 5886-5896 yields 2.33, 47.1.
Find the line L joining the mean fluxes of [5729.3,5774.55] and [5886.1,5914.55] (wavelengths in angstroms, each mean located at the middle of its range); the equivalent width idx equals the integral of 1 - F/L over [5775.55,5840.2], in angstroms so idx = -4.4 angstroms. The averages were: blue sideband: 62.8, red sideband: 52.7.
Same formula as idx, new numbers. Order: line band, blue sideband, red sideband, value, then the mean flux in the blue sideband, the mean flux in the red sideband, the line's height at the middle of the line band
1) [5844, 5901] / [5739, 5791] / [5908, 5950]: 3.2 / 62.3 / 60.9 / 61.4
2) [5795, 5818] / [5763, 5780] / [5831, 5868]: -0.5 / 62.8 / 62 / 62.4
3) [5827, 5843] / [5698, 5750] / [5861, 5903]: -1.4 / 62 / 56.2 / 57.9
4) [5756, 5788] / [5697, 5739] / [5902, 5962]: -0.2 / 61.8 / 60.7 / 61.5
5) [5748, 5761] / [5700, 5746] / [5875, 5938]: -0.2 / 61.9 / 57.1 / 61.1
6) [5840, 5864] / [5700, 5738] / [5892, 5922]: -1.7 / 61.7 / 55.9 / 57.6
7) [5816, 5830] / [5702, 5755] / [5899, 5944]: -0.5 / 62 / 59.8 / 60.9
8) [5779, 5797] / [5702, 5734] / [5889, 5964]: -0.4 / 61.4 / 58.7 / 60.5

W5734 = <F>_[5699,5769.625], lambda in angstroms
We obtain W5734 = 62.1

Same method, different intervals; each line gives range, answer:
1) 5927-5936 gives 61.9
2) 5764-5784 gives 62.5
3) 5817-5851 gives 63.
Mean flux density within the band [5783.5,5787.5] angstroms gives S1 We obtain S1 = 60.8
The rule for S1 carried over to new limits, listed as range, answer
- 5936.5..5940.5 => 61.8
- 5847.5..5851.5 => 62.2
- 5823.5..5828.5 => 62.9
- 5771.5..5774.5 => 63.9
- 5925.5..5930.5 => 61.5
